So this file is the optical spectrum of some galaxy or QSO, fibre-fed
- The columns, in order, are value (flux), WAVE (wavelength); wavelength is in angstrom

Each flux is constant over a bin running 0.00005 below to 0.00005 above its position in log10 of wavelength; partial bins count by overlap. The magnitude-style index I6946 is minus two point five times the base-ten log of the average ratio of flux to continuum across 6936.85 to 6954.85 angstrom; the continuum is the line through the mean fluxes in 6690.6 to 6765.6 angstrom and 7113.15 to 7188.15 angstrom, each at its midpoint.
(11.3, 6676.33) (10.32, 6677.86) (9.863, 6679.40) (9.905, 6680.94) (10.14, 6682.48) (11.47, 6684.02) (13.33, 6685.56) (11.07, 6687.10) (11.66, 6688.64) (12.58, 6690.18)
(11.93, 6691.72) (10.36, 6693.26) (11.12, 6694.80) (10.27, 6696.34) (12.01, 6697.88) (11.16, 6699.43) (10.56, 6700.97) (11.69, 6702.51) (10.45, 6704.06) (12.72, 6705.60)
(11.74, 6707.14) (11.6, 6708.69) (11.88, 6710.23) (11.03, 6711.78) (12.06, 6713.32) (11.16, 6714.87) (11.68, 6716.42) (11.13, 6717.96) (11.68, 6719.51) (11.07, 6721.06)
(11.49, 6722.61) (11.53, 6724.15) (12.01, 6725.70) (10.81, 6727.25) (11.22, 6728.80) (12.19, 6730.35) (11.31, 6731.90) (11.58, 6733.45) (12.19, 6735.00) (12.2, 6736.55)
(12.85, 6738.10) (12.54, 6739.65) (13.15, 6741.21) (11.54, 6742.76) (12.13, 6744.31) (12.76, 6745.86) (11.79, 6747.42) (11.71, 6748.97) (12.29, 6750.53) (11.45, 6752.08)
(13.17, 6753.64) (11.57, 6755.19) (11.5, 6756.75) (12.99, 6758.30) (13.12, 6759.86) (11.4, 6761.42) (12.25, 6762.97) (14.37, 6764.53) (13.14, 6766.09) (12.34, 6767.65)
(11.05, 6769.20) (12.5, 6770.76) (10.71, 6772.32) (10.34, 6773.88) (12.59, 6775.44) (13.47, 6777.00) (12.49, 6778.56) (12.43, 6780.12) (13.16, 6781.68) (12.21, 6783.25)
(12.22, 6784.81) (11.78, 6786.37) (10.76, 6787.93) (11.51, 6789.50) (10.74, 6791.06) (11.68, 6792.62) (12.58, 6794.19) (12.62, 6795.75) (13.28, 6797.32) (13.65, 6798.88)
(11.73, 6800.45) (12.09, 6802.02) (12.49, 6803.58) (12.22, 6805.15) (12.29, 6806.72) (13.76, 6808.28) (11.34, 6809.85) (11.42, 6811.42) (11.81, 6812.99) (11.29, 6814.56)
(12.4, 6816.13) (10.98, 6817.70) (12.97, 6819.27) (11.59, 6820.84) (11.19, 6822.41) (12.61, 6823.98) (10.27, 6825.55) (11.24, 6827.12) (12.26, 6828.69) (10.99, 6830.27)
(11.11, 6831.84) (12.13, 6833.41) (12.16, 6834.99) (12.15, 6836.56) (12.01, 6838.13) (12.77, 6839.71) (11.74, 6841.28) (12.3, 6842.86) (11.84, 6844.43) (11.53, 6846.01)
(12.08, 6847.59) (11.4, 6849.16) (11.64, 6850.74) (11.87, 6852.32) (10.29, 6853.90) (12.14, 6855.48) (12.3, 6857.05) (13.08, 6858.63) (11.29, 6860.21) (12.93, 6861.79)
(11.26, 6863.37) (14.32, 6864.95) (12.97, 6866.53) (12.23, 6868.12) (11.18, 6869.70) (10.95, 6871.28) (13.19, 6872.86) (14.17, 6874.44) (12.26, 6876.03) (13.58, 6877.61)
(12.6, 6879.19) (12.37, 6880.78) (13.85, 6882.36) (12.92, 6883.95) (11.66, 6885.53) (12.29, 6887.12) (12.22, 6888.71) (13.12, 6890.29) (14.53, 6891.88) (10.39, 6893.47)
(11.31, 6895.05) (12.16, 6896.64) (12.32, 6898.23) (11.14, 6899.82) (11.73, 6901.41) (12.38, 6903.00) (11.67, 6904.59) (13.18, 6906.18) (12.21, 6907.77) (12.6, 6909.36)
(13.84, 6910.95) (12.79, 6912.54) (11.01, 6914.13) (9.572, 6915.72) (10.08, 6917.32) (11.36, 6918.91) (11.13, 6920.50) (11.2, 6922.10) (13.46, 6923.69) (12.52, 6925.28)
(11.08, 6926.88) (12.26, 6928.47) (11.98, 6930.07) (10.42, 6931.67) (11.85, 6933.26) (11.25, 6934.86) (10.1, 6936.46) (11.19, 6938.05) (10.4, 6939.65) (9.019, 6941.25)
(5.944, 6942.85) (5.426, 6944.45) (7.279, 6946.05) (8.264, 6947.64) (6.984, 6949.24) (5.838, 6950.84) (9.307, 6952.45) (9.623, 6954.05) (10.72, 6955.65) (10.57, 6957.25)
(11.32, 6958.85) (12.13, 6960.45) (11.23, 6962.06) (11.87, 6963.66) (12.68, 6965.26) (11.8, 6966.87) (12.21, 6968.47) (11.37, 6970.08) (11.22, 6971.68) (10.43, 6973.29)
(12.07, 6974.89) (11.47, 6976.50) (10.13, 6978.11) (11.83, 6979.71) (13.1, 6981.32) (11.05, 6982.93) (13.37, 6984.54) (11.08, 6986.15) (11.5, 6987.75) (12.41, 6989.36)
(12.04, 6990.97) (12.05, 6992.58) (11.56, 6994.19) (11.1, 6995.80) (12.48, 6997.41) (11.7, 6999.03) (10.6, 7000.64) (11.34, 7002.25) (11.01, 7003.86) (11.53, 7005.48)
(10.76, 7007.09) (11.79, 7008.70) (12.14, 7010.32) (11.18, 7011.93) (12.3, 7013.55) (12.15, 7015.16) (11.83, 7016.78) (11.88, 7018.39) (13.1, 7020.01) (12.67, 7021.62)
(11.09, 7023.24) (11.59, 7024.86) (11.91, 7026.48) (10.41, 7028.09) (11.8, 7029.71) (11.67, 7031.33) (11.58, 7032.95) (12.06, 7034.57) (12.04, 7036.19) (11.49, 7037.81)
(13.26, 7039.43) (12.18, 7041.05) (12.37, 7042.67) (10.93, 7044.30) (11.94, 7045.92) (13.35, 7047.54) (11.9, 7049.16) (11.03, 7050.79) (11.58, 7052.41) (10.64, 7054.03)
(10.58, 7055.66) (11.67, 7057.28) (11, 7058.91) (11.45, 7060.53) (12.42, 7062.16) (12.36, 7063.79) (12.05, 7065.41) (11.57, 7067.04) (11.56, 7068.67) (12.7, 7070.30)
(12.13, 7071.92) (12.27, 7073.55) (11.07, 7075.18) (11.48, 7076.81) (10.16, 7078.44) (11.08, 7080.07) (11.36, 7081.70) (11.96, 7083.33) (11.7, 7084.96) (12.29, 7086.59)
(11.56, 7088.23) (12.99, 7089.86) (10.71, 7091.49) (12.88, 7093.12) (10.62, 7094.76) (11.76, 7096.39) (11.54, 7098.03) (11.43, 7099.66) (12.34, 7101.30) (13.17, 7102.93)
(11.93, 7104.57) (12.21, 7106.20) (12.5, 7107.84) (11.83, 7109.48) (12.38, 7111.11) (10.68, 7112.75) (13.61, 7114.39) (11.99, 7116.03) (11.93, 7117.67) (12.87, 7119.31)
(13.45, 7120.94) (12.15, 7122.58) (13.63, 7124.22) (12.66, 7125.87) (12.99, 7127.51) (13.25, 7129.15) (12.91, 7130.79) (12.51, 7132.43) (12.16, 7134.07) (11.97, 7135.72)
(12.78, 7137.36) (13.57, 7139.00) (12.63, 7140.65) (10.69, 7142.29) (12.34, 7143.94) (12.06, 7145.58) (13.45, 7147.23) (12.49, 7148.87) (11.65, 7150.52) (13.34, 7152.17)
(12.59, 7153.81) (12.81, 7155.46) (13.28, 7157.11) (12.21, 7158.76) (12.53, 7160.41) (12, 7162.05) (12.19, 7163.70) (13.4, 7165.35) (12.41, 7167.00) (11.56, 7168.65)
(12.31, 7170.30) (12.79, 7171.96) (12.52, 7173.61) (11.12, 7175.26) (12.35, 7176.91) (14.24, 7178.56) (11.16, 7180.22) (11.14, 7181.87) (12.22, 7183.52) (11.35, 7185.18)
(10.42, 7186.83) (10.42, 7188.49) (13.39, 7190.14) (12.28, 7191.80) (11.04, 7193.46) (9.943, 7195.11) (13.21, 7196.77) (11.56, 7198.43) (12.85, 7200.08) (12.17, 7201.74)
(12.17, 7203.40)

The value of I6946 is 0.429 mag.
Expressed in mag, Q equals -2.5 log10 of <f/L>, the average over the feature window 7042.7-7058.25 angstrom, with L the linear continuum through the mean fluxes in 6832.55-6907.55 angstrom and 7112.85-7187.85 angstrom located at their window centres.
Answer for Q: 0.07 mag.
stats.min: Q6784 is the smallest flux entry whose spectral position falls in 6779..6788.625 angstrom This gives 10.76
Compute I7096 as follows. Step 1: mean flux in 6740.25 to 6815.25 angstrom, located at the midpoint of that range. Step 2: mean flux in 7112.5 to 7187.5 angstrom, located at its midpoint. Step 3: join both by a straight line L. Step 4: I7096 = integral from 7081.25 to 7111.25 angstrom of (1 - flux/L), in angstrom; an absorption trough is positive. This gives 1.0 angstrom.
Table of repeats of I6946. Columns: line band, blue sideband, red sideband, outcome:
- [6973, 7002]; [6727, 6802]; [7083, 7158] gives 0.05 mag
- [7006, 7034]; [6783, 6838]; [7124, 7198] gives 0.04 mag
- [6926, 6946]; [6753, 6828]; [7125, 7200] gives 0.22 mag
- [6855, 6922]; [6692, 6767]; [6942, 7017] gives -0.09 mag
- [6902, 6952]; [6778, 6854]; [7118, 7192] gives 0.15 mag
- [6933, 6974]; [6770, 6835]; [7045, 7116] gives 0.19 mag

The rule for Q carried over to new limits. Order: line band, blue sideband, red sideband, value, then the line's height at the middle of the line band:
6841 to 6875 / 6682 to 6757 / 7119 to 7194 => -0.02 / 11.9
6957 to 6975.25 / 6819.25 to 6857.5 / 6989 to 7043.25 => 0.02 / 11.8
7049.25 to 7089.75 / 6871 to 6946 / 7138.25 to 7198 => 0.03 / 12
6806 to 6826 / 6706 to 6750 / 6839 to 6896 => 0.02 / 12.1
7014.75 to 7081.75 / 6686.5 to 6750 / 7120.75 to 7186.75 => 0.05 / 12.2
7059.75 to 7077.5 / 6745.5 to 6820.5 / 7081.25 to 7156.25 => 0.03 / 12.3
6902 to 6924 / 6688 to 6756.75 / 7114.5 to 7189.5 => 0.01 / 12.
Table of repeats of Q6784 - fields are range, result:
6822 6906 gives 10.27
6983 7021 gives 10.6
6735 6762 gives 11.4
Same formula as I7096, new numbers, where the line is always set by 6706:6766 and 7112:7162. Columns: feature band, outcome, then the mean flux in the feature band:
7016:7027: 0.3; 12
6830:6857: 0.7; 11.8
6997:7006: 0.7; 11.4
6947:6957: 3.0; 8.57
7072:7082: 0.9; 11.3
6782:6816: -0.1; 12.1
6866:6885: -0.8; 12.7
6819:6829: 0.4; 11.7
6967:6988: 1.2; 11.6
